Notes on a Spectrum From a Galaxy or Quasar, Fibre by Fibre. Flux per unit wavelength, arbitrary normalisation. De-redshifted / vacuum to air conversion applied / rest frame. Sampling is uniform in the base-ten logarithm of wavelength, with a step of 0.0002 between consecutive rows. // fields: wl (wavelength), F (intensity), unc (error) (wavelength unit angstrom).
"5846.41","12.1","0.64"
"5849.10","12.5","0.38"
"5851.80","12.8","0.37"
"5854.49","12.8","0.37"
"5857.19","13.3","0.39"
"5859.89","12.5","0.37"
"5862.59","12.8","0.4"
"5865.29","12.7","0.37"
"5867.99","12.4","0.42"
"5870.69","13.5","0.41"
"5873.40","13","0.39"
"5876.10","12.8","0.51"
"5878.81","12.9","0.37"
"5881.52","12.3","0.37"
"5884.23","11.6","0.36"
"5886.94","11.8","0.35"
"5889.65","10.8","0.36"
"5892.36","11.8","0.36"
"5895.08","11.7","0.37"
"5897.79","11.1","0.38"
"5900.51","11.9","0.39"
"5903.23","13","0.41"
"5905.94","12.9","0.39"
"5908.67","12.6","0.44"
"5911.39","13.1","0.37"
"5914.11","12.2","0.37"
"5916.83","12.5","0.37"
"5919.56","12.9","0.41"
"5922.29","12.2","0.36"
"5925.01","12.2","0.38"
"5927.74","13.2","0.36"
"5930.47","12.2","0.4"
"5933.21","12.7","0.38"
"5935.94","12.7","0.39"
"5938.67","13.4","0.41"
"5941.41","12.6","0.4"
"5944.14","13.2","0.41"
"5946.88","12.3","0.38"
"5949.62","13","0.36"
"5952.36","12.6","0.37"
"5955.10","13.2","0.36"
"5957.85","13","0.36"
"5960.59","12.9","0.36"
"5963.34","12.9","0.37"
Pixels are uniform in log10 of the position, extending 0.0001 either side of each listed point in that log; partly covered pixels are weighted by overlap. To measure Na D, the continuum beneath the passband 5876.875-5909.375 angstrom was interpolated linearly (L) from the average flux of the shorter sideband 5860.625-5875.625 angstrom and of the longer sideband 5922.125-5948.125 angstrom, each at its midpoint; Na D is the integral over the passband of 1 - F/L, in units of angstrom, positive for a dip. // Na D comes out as 1.9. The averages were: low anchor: 12.9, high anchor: 12.7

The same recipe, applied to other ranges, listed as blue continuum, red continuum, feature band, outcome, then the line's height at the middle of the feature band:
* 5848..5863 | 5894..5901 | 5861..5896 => -0.7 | 12.1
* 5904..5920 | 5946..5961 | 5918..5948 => 0.2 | 12.8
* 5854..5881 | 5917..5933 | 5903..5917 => -0.1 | 12.6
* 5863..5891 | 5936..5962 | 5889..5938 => 1.2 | 12.7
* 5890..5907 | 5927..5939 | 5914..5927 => 0.0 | 12.5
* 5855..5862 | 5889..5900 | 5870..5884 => -0.7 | 12.1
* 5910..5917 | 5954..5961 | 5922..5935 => 0.2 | 12.8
